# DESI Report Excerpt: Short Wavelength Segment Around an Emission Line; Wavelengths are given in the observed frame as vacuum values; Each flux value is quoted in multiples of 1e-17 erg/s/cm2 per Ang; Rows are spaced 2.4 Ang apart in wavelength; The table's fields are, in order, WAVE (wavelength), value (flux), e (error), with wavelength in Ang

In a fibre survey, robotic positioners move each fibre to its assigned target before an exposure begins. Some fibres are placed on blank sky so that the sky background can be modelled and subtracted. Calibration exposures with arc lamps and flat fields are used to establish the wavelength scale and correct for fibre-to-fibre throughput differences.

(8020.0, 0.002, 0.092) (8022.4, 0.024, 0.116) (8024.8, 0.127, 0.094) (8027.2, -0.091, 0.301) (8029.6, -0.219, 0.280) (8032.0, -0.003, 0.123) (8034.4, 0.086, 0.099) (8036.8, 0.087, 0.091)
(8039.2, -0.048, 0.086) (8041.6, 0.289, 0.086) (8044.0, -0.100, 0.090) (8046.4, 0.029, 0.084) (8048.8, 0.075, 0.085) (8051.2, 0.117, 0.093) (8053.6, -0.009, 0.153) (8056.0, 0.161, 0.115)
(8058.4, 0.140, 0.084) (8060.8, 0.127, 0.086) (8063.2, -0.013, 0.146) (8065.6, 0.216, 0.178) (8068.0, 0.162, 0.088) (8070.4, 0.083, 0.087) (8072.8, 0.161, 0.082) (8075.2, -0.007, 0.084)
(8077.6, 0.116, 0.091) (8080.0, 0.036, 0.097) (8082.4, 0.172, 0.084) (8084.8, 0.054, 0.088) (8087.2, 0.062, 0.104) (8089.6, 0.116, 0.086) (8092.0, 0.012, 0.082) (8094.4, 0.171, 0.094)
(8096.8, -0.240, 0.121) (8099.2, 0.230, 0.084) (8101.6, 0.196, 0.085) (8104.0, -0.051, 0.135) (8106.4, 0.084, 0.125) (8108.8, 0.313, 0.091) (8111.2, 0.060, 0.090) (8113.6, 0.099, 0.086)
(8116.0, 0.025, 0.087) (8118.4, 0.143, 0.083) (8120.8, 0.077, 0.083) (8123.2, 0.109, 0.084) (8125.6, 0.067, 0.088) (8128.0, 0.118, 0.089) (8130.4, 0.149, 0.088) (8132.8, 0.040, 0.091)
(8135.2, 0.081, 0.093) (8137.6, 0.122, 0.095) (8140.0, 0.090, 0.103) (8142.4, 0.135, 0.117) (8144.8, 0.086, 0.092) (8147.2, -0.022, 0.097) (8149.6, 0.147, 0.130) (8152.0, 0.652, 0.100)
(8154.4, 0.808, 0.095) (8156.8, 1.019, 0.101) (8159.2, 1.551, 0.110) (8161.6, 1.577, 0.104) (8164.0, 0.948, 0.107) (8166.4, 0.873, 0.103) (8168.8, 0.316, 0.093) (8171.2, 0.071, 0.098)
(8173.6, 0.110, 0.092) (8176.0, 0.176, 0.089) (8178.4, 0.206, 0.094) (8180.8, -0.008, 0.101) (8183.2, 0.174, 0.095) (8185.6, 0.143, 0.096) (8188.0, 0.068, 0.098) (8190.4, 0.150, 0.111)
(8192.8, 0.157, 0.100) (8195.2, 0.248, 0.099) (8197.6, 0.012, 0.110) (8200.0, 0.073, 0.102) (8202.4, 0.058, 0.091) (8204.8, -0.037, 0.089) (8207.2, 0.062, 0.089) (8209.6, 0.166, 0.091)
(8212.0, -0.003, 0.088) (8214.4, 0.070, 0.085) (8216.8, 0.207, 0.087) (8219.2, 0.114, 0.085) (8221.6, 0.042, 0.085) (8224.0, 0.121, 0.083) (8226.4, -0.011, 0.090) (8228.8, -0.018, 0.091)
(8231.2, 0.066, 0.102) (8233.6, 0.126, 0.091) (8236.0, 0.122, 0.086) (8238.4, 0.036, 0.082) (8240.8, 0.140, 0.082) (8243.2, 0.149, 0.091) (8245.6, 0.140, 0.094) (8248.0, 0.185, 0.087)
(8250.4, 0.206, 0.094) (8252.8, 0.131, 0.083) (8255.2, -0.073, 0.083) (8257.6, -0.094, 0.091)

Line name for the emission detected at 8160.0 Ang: [O II]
